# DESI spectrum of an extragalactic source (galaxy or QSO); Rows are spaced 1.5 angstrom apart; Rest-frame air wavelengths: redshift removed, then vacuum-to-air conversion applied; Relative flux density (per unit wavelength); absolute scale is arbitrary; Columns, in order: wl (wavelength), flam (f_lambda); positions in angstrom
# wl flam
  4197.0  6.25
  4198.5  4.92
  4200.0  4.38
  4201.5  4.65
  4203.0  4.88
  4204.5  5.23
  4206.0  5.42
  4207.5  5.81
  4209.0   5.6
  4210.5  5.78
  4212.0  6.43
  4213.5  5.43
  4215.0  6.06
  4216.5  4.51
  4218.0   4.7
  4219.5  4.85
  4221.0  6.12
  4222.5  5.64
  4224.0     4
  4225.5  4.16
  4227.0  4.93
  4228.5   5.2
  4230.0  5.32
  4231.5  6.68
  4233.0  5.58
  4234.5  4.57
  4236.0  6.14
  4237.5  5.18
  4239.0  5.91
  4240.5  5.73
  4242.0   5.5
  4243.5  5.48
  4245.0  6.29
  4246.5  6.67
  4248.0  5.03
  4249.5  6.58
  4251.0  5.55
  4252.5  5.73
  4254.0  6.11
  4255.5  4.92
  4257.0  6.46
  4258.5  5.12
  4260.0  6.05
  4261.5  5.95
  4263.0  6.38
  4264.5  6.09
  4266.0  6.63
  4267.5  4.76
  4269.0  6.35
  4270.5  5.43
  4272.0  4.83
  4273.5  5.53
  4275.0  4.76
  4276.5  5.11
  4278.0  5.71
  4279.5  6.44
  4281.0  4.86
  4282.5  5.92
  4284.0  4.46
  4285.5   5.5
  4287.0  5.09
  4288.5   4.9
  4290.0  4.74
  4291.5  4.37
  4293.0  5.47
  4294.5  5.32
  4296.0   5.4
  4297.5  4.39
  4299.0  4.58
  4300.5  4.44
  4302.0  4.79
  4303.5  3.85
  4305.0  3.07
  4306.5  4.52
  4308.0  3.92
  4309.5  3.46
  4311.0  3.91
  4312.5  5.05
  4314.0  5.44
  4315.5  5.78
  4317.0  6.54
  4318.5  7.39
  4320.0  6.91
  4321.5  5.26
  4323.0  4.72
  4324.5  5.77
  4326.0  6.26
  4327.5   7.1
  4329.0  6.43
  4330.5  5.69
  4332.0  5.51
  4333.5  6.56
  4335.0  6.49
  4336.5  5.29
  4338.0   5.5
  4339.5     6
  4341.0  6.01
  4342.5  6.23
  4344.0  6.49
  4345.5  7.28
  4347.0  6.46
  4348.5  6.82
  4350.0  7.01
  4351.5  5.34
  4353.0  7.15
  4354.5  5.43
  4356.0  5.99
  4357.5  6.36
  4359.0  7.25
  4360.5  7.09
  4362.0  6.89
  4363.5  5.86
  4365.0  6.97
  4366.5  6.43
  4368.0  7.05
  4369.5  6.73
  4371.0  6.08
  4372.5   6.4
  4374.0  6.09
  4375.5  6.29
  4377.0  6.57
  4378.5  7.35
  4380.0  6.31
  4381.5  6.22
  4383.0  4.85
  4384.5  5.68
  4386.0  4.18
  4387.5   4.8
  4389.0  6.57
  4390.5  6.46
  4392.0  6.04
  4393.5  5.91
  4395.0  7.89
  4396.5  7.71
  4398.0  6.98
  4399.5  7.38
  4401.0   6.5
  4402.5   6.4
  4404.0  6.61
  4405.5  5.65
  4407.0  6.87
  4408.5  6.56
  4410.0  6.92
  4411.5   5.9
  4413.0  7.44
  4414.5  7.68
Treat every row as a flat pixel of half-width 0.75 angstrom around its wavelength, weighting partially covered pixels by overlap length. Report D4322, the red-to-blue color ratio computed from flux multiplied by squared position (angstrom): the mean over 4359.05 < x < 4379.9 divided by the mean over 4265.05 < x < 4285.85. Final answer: 1.3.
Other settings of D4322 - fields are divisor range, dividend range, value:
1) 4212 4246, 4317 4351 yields 1.21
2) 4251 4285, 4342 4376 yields 1.21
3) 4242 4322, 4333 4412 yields 1.24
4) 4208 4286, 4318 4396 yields 1.19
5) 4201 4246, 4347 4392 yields 1.24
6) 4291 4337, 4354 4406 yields 1.24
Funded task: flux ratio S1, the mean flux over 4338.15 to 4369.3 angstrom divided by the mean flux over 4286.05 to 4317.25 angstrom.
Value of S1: 1.38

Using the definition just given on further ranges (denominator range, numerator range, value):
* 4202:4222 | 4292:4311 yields 0.81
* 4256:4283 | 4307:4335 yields 1.00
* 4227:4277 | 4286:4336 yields 0.92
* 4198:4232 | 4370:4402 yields 1.20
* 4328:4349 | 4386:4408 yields 1.04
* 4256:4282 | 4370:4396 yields 1.08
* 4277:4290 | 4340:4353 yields 1.22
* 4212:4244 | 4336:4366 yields 1.19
